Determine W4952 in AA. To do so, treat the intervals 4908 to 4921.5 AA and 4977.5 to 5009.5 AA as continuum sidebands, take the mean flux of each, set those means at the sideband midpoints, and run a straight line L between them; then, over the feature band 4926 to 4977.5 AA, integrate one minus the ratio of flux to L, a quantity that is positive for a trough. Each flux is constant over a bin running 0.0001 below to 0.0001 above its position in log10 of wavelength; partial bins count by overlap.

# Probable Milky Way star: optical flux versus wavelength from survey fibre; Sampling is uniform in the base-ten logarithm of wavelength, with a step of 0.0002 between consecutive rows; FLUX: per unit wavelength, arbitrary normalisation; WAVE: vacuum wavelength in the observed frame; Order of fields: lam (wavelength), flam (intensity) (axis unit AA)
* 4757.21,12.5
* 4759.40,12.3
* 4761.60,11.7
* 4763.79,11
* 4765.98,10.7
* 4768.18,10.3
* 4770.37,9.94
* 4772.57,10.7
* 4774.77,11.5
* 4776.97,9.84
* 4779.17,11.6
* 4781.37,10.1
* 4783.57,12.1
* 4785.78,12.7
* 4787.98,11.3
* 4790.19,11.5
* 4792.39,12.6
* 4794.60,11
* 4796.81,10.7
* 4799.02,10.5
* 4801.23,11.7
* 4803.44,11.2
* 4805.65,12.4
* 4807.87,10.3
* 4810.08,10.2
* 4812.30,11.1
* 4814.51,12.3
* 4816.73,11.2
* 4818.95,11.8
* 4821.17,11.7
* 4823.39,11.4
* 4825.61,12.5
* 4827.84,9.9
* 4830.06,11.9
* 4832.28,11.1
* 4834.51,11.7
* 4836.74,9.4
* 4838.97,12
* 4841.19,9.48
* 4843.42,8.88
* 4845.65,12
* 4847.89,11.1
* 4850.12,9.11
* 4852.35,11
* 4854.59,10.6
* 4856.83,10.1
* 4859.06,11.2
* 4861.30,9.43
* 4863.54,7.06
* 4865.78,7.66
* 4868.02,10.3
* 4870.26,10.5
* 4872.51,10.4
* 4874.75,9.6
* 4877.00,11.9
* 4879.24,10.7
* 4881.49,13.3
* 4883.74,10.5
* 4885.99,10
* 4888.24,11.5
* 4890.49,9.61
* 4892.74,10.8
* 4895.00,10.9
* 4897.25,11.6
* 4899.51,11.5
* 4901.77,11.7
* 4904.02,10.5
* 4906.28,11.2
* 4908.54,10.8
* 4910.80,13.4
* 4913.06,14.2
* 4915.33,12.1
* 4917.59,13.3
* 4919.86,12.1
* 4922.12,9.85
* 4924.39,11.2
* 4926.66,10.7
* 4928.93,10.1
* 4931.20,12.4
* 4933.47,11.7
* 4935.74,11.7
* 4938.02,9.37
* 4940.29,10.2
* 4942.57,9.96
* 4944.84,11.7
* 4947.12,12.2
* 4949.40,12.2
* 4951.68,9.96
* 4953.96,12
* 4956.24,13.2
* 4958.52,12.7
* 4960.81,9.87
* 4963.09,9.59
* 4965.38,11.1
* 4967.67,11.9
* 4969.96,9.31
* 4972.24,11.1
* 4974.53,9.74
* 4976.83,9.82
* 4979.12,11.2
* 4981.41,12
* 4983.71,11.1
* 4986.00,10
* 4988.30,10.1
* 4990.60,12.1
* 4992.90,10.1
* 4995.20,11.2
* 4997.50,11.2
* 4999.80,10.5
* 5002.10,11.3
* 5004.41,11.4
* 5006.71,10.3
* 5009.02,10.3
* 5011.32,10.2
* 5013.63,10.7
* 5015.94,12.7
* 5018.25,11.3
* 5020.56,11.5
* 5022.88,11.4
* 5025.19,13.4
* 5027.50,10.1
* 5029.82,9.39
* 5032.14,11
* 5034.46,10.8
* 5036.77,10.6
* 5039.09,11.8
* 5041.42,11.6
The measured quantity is 3.6 AA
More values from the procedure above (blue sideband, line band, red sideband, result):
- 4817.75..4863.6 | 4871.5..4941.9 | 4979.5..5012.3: -3.1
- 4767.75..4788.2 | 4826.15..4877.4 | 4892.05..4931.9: 4.7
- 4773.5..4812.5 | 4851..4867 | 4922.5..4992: 2.2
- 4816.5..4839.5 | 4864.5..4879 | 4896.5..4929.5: 1.8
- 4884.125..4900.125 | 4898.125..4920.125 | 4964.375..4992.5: -2.6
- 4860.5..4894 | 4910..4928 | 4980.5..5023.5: -2.7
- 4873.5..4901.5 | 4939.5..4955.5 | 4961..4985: -0.7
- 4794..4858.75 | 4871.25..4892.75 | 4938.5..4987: 0.3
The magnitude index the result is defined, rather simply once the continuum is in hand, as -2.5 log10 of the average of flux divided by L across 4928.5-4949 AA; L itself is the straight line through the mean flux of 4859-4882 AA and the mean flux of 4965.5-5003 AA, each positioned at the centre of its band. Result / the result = -0.061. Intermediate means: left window 10.1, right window 10.8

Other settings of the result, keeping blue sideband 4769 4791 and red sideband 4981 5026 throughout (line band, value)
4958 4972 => 0.04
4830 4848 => 0.03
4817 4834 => -0.03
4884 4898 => 0.04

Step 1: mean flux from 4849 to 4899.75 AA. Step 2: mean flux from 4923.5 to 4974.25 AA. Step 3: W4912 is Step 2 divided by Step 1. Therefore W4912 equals 1.1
